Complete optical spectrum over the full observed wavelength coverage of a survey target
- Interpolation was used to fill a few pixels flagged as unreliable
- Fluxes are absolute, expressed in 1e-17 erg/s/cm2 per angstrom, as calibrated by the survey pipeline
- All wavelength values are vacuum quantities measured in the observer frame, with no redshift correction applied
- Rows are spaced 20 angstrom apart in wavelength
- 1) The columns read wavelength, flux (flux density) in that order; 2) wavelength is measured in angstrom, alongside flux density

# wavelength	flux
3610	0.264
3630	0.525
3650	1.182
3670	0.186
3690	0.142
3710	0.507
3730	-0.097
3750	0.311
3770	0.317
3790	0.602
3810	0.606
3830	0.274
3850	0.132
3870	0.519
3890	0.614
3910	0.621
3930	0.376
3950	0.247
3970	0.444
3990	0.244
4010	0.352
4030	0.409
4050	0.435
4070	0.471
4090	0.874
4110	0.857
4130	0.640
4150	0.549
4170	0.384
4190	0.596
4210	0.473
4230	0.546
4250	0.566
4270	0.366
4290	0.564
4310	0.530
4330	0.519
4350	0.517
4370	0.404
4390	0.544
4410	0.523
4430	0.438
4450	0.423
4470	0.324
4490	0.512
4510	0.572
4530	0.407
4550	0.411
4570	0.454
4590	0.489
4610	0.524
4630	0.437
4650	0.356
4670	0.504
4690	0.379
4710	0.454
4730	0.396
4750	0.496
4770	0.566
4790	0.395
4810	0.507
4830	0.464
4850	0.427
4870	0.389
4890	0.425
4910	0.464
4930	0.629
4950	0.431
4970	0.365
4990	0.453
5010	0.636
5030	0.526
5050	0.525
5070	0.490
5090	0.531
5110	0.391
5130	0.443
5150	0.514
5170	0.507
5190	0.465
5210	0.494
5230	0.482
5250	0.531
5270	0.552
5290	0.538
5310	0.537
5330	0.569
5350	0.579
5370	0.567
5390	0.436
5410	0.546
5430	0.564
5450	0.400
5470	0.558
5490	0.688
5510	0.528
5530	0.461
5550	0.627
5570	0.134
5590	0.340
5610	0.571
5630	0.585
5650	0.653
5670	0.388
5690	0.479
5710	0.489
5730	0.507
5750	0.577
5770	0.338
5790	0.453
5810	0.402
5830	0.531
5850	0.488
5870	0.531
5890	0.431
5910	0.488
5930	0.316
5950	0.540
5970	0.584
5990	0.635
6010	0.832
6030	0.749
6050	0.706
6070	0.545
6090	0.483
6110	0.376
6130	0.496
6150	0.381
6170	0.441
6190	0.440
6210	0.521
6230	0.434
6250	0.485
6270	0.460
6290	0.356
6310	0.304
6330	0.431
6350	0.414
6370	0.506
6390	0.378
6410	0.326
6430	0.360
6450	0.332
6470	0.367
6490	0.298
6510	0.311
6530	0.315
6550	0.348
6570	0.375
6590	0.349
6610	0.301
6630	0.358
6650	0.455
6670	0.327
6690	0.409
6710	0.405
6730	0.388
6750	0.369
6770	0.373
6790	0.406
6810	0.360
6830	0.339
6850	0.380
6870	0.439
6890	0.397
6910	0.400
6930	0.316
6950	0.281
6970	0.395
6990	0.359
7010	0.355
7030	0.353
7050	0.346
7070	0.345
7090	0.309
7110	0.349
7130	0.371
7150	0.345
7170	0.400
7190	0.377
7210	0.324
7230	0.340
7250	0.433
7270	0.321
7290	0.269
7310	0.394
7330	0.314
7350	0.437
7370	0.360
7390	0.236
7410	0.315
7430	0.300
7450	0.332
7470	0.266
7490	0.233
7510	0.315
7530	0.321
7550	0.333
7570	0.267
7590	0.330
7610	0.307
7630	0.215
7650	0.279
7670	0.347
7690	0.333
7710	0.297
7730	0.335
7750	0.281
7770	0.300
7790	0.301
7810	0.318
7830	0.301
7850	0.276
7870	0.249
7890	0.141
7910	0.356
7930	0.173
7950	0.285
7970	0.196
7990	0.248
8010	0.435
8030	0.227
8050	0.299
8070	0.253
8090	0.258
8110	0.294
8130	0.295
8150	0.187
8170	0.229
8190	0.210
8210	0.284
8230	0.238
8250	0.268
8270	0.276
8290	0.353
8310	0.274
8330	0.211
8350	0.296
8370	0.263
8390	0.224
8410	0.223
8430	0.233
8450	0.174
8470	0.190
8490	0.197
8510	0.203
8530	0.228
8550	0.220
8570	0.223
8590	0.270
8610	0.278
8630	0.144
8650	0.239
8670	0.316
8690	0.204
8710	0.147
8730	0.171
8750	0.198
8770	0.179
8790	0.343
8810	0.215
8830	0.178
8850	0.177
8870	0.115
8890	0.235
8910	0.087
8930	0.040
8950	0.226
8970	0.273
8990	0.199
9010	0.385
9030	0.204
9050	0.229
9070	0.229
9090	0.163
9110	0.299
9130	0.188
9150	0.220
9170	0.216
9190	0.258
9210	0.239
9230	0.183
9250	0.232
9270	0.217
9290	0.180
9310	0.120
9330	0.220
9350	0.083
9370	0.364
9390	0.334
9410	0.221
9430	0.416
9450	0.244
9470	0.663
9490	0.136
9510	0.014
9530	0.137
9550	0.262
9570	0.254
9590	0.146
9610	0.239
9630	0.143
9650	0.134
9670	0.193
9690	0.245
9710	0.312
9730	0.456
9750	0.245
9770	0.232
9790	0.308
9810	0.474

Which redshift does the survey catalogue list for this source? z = 1.15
